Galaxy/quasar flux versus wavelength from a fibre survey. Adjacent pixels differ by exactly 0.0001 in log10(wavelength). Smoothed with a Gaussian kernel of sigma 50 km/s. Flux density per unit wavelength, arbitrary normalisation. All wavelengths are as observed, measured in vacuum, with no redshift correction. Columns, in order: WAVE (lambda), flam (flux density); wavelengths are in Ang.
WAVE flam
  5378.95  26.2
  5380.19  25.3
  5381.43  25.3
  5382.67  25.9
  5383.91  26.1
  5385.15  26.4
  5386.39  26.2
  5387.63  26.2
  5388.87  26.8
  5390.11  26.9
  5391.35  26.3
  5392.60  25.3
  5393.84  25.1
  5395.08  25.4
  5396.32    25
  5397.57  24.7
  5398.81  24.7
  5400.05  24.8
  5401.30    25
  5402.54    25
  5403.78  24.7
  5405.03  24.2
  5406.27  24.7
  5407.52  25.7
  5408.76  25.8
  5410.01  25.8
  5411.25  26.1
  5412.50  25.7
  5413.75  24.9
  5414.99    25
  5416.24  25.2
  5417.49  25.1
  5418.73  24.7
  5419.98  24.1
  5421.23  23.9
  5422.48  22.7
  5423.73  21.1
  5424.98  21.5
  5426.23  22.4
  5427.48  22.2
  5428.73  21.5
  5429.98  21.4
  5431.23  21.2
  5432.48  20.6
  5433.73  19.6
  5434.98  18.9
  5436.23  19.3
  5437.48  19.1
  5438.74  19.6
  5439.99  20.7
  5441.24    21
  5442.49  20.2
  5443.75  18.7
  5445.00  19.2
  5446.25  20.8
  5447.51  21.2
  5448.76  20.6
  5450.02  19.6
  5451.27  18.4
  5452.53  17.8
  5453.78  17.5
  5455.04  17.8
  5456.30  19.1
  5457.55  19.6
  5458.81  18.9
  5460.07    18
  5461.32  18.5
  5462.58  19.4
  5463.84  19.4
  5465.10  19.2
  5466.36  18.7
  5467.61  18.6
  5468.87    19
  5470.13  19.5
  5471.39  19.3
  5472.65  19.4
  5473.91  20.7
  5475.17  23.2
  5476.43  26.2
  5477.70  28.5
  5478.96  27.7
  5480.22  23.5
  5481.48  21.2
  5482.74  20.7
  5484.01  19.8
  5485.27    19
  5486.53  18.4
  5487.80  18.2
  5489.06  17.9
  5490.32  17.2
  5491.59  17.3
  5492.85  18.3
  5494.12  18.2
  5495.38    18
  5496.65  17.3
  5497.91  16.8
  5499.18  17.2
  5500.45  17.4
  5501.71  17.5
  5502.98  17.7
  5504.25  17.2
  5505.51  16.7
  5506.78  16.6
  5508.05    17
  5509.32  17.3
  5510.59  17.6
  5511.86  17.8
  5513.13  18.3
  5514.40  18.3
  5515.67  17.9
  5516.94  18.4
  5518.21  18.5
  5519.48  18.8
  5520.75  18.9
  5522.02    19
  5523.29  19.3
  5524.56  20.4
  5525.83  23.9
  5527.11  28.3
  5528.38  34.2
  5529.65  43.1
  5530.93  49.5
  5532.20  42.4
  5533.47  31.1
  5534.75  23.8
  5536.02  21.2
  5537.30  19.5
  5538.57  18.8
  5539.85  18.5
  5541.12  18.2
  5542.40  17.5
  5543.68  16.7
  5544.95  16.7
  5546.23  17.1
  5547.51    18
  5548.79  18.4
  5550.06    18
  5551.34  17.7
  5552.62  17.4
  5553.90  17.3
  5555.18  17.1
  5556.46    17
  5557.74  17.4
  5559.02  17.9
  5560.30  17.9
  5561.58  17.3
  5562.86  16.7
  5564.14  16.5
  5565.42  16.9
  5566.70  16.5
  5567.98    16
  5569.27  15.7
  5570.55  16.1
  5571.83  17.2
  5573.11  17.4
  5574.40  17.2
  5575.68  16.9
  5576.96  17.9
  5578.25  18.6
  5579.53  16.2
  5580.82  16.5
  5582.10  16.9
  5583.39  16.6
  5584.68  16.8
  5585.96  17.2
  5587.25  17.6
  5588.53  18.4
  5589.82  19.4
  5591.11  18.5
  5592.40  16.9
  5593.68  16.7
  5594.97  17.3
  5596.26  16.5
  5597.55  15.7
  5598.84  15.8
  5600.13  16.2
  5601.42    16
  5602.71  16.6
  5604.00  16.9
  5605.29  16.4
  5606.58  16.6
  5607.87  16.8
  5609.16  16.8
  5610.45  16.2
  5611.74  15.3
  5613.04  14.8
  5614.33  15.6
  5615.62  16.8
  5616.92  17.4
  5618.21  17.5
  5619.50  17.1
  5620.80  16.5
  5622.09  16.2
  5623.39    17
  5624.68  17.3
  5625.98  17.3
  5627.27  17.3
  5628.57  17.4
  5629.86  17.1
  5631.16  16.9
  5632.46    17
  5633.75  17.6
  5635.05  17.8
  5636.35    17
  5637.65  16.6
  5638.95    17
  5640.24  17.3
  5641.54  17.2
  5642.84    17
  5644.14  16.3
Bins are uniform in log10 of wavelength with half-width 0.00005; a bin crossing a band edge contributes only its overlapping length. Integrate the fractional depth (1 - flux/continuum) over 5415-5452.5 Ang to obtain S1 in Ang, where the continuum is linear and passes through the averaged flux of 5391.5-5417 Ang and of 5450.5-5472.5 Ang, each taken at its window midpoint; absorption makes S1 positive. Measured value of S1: 1.19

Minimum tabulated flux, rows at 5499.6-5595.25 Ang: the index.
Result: 15.7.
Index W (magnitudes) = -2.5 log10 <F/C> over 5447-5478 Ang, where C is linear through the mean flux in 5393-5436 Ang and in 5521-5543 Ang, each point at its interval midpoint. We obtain 0.24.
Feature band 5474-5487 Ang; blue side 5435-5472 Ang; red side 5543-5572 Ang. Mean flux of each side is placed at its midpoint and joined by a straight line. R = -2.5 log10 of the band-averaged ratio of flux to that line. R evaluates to -0.21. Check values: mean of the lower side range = 19.3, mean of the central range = 22.8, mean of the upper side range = 17.1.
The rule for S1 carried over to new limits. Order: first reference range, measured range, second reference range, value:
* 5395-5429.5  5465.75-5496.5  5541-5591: 1.2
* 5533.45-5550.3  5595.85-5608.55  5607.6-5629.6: 0.6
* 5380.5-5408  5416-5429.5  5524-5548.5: 1.2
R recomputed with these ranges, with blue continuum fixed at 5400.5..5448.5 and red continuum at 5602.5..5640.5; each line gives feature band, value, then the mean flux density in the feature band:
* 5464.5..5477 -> 0.044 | 20.4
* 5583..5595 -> 0.011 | 17.6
